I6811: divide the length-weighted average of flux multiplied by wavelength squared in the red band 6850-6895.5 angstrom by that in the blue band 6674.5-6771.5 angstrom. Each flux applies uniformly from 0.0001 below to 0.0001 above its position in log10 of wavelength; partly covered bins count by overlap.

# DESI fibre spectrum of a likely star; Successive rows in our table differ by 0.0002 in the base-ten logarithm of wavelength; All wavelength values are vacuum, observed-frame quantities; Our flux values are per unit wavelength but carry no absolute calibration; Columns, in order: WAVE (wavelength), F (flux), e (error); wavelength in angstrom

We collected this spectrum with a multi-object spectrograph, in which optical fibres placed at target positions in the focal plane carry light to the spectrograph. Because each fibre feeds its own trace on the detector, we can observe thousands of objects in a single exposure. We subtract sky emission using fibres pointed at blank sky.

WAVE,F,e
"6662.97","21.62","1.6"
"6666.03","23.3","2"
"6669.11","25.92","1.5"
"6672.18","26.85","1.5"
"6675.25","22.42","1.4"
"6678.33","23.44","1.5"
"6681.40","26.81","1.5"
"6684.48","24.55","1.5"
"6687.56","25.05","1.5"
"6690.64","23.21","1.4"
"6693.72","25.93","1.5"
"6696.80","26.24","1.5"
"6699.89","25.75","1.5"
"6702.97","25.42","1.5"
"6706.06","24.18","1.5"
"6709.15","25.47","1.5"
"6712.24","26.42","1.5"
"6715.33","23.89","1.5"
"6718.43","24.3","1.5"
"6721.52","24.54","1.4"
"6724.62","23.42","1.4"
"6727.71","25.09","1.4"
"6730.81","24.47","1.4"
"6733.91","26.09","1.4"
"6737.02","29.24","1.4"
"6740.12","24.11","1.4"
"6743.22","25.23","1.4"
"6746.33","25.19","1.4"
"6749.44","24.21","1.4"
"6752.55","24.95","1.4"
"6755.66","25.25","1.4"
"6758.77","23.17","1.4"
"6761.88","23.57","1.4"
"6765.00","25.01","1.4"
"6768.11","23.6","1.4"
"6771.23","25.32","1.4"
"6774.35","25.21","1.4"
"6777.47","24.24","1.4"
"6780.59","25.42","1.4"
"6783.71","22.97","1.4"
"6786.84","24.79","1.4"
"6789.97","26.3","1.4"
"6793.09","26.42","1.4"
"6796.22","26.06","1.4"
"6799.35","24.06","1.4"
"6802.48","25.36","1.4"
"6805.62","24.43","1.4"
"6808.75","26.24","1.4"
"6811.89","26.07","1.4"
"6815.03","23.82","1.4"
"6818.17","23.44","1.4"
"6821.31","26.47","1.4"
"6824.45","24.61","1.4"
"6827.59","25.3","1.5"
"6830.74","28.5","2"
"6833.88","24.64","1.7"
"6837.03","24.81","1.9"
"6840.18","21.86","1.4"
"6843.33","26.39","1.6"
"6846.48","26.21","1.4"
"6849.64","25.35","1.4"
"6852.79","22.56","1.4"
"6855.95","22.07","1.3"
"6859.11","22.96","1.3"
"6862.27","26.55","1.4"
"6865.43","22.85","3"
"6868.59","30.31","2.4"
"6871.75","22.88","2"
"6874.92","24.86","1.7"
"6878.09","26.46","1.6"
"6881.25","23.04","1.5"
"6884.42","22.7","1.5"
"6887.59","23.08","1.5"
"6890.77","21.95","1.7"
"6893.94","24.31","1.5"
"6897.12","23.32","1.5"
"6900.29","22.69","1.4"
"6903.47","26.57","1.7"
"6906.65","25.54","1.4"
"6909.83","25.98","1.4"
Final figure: 1.0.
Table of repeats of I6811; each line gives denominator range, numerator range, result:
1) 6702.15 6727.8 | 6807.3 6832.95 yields 1.07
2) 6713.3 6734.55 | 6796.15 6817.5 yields 1.04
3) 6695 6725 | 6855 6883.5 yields 1.03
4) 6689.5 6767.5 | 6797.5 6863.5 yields 1.03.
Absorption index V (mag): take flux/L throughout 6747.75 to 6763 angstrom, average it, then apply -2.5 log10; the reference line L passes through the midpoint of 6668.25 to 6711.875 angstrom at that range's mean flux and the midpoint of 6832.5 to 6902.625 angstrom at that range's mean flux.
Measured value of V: 0.023 mag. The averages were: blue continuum 25.1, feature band 24.3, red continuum 24.2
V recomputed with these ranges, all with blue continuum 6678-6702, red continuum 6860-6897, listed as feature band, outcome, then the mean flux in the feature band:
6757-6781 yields 0.02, 24.4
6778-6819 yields -0.01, 25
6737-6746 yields -0.02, 25.5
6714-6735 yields 0.02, 24.5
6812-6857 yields -0.01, 24.8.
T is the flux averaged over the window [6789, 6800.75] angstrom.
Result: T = 25.7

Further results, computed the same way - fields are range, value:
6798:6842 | 25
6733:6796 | 25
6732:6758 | 25.4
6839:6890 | 24.4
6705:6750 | 25.1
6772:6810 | 25.1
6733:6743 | 26.3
